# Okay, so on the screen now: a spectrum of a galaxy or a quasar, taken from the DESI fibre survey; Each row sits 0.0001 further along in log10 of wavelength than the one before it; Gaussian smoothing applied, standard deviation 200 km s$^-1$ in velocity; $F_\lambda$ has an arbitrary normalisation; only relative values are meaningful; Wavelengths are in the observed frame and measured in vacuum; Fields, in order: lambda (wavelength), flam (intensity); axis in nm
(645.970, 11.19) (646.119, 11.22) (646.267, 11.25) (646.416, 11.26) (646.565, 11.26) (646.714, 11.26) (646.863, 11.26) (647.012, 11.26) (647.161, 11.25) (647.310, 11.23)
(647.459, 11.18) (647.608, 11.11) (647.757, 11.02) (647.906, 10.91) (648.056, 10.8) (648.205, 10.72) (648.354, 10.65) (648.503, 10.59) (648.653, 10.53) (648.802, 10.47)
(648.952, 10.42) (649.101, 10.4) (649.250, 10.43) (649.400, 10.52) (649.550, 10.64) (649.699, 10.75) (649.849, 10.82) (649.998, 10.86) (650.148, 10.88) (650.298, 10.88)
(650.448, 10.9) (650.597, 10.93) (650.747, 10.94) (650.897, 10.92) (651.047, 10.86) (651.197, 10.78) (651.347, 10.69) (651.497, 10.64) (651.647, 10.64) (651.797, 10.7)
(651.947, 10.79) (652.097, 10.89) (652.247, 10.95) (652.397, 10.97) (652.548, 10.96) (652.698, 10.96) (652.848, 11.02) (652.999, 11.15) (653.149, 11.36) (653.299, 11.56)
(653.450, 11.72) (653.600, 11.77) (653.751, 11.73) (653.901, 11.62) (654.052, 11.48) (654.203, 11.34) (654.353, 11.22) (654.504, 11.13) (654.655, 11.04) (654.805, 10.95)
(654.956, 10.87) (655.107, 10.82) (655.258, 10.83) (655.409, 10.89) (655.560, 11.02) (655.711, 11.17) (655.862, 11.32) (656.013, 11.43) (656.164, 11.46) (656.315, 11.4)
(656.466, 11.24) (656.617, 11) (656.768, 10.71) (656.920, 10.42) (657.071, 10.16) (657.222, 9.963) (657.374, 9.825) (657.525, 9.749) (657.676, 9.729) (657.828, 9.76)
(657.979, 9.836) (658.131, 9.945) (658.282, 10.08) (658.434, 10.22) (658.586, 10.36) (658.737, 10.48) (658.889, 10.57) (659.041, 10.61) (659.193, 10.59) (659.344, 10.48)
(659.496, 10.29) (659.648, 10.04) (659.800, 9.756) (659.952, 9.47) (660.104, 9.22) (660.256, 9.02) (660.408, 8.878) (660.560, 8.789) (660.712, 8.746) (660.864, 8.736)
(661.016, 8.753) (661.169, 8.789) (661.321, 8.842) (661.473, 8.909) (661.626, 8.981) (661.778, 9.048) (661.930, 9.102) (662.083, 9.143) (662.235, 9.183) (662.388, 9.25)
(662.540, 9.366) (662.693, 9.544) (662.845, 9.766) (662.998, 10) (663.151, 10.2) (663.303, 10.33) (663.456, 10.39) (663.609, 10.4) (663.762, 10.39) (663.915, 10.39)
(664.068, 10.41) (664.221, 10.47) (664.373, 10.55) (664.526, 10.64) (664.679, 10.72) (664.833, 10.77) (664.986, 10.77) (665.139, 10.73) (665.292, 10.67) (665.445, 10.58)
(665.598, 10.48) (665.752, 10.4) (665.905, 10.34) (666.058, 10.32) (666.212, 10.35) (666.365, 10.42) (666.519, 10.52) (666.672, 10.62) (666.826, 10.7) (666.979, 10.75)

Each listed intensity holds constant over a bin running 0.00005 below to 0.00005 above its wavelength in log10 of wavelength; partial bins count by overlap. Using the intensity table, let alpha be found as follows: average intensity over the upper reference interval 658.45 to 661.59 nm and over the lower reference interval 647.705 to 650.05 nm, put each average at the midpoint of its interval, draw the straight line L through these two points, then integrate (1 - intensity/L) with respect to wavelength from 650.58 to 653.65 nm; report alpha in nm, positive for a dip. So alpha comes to -0.199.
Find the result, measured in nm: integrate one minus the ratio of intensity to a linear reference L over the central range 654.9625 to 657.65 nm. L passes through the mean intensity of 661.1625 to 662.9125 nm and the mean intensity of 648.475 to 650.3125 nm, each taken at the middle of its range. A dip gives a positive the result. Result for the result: -0.256 nm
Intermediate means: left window 10.6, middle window 10.8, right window 9.18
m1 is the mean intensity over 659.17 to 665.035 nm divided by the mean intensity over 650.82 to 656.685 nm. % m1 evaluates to 0.87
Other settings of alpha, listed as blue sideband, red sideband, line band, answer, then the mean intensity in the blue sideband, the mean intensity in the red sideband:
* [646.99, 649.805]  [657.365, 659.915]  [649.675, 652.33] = -0.05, 10.8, 10.1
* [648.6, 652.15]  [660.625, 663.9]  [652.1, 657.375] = -0.43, 10.7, 9.44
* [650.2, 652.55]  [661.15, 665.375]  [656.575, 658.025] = 0.04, 10.8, 9.94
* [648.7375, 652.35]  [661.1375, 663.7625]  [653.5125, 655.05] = -0.14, 10.7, 9.52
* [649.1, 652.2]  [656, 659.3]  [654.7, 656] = -0.06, 10.8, 10.4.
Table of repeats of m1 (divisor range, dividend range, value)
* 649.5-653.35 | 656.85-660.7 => 0.91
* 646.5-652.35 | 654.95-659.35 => 0.97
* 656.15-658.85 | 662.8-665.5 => 1.01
